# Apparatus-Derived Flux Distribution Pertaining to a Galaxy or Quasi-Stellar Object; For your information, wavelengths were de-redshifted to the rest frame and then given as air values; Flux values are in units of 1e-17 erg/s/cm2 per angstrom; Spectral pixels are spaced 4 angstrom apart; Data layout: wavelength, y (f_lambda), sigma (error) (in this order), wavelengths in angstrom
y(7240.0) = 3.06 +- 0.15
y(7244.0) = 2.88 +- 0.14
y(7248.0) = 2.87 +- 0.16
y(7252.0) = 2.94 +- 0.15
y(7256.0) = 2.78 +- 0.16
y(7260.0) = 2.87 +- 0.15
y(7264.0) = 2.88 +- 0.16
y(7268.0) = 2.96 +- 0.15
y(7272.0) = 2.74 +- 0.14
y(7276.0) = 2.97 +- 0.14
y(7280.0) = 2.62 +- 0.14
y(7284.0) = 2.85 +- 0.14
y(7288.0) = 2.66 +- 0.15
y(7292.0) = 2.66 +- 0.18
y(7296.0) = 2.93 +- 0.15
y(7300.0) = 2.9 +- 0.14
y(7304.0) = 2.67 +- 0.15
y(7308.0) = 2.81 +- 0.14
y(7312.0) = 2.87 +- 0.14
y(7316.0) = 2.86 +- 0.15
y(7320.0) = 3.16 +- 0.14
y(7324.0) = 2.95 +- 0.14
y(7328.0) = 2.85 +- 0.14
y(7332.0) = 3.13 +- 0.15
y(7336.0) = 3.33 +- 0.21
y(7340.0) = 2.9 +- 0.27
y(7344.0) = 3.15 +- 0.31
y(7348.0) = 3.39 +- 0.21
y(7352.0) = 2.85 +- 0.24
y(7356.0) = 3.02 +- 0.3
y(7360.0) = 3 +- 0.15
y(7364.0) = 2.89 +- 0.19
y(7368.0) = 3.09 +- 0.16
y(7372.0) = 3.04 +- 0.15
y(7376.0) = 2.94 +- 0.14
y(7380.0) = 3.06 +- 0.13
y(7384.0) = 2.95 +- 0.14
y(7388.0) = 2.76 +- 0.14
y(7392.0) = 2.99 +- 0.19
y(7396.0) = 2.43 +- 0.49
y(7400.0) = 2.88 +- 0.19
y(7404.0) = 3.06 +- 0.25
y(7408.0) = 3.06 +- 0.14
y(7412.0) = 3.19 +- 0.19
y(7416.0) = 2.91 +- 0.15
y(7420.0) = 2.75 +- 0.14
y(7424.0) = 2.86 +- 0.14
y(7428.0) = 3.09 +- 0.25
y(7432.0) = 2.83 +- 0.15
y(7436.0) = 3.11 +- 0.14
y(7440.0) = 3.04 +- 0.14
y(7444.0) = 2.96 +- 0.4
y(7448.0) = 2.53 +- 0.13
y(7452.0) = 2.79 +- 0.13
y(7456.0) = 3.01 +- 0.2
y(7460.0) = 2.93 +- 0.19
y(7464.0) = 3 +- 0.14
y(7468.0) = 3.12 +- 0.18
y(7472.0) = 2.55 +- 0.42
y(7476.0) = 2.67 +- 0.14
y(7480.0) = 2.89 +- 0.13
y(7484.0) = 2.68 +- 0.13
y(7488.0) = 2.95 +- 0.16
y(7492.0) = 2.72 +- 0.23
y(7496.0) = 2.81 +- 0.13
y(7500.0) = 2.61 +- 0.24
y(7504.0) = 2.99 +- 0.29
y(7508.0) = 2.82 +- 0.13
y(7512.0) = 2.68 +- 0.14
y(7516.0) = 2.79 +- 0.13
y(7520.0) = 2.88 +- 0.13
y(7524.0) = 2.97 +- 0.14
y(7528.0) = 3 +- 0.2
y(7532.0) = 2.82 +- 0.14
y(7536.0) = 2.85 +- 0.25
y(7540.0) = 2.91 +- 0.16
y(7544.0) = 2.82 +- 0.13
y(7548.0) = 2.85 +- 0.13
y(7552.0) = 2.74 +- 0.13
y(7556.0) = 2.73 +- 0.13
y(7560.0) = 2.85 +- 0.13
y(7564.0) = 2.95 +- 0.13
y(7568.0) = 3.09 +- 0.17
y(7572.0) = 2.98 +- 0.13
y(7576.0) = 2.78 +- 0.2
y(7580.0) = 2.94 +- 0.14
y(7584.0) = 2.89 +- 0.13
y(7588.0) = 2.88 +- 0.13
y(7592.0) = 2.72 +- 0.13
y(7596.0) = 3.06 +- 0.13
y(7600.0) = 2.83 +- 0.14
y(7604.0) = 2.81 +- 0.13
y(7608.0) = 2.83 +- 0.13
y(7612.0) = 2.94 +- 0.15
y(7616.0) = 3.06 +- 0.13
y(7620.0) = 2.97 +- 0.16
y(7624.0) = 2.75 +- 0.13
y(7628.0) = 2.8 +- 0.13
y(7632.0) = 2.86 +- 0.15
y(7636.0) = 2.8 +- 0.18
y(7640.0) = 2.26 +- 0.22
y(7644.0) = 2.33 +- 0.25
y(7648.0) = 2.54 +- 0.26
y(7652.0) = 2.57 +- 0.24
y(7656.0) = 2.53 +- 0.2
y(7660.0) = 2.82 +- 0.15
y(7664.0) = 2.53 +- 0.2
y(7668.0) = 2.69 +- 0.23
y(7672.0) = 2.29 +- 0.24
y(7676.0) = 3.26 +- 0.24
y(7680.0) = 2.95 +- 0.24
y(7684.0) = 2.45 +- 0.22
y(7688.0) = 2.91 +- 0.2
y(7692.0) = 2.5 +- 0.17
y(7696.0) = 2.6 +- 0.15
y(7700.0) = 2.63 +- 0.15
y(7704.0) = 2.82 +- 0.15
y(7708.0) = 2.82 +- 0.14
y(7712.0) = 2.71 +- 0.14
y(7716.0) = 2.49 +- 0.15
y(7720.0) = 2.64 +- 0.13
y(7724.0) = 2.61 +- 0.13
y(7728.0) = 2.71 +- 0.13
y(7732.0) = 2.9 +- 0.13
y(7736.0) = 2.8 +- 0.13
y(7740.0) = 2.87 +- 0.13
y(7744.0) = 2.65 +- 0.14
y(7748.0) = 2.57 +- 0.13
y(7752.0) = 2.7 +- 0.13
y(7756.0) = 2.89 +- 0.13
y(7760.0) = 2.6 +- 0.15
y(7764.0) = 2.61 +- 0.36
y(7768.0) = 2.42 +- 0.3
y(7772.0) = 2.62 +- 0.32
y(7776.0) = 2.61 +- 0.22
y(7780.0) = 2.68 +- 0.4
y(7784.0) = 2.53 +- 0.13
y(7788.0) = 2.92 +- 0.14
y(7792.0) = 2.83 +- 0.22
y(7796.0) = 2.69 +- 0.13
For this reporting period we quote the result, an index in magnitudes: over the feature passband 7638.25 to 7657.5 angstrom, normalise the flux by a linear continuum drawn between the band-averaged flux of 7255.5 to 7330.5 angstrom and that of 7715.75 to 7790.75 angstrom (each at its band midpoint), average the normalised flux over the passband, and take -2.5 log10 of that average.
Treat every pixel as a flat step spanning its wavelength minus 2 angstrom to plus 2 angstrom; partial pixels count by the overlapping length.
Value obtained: 0.11 mag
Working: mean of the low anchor 2.84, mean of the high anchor 2.68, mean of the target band 2.45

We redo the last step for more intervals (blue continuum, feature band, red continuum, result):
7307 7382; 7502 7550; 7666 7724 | -0.006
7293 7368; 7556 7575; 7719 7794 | -0.042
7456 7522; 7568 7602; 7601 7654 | -0.052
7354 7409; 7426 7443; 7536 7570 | -0.036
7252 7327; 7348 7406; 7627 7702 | -0.054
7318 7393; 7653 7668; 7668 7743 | 0.051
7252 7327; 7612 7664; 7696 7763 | 0.017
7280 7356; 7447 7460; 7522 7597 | 0.033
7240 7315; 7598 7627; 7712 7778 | -0.064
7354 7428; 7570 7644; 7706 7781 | -0.018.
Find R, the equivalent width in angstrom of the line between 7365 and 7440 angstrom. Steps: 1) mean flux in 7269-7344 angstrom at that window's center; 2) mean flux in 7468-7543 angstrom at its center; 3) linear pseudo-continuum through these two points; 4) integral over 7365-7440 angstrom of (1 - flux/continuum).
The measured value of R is -2.4 angstrom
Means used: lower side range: 2.89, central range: 2.95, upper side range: 2.82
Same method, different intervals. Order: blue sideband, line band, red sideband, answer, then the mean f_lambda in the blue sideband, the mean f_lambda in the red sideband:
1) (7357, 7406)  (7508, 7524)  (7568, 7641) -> 0.41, 2.93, 2.86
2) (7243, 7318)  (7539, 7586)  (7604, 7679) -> -2.31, 2.83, 2.72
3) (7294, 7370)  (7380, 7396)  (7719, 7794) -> 0.47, 2.99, 2.69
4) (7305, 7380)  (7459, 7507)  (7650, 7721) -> 0.83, 3.01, 2.68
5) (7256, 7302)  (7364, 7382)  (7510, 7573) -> -1.14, 2.82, 2.87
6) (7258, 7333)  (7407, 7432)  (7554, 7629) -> -0.80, 2.86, 2.89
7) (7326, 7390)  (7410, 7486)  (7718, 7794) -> 1.49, 3.02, 2.69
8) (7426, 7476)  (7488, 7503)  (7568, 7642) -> 0.65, 2.9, 2.85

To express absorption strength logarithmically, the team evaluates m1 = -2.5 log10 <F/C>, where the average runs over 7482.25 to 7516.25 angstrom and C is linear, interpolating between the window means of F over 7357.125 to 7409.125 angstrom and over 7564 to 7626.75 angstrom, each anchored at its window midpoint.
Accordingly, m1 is 0.05 mag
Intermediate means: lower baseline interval 2.93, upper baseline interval 2.9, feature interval 2.78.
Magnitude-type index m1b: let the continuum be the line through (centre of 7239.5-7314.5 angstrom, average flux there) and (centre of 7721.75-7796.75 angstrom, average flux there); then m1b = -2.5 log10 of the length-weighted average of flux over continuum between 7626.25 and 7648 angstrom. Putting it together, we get 0.05 mag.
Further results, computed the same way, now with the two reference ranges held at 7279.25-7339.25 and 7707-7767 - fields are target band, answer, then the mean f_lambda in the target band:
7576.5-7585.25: -0.05 mag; 2.89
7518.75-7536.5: -0.04 mag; 2.91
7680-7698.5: 0.03 mag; 2.65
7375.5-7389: -0.03 mag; 2.94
